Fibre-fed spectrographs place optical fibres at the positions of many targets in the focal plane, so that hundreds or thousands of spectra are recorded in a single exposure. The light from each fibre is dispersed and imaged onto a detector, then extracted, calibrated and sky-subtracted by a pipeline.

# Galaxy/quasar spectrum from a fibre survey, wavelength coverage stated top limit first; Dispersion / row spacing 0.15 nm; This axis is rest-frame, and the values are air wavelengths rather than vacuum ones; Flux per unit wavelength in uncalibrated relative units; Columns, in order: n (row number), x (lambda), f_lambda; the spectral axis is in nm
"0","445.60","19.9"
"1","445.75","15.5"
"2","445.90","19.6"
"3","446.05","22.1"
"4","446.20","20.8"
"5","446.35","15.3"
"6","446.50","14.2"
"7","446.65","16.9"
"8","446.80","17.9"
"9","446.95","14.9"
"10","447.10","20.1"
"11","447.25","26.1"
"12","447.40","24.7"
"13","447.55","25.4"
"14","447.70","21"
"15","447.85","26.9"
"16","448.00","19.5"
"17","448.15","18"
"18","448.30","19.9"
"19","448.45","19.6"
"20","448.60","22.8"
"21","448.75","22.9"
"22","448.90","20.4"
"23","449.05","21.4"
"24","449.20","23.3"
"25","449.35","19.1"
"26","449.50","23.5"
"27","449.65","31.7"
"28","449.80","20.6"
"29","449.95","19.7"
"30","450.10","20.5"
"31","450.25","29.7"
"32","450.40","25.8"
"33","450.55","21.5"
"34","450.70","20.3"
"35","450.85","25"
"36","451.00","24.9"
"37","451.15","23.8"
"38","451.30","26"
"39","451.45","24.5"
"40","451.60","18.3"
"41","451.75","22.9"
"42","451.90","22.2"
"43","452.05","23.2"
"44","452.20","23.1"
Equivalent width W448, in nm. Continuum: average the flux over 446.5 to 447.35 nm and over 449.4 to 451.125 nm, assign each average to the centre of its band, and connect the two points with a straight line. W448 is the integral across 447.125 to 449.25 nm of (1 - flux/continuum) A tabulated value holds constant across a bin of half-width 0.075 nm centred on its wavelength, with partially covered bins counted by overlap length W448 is -0.156 nm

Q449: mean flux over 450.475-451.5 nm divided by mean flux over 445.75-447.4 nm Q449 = 1.25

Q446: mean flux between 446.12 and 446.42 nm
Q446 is 18.2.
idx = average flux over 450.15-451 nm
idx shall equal 24.4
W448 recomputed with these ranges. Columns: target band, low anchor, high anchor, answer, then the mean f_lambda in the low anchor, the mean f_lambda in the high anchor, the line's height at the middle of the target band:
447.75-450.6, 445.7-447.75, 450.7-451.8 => -0.100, 19.6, 23.4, 21.7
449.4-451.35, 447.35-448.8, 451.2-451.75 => -0.115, 22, 23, 22.7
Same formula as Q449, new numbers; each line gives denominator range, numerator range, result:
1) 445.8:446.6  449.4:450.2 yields 1.27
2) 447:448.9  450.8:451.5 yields 1.13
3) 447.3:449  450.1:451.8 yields 1.08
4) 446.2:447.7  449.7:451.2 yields 1.19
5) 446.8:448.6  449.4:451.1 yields 1.12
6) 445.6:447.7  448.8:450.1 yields 1.14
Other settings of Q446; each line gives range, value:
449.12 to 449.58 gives 22.1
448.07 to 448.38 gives 19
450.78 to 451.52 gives 24.8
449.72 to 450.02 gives 20.3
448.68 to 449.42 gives 21.4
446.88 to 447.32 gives 20.4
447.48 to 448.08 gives 23.1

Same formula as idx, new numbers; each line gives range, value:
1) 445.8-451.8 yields 21.8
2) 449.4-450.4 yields 24.3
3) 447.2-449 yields 22.2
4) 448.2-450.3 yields 22.4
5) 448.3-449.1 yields 21.3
